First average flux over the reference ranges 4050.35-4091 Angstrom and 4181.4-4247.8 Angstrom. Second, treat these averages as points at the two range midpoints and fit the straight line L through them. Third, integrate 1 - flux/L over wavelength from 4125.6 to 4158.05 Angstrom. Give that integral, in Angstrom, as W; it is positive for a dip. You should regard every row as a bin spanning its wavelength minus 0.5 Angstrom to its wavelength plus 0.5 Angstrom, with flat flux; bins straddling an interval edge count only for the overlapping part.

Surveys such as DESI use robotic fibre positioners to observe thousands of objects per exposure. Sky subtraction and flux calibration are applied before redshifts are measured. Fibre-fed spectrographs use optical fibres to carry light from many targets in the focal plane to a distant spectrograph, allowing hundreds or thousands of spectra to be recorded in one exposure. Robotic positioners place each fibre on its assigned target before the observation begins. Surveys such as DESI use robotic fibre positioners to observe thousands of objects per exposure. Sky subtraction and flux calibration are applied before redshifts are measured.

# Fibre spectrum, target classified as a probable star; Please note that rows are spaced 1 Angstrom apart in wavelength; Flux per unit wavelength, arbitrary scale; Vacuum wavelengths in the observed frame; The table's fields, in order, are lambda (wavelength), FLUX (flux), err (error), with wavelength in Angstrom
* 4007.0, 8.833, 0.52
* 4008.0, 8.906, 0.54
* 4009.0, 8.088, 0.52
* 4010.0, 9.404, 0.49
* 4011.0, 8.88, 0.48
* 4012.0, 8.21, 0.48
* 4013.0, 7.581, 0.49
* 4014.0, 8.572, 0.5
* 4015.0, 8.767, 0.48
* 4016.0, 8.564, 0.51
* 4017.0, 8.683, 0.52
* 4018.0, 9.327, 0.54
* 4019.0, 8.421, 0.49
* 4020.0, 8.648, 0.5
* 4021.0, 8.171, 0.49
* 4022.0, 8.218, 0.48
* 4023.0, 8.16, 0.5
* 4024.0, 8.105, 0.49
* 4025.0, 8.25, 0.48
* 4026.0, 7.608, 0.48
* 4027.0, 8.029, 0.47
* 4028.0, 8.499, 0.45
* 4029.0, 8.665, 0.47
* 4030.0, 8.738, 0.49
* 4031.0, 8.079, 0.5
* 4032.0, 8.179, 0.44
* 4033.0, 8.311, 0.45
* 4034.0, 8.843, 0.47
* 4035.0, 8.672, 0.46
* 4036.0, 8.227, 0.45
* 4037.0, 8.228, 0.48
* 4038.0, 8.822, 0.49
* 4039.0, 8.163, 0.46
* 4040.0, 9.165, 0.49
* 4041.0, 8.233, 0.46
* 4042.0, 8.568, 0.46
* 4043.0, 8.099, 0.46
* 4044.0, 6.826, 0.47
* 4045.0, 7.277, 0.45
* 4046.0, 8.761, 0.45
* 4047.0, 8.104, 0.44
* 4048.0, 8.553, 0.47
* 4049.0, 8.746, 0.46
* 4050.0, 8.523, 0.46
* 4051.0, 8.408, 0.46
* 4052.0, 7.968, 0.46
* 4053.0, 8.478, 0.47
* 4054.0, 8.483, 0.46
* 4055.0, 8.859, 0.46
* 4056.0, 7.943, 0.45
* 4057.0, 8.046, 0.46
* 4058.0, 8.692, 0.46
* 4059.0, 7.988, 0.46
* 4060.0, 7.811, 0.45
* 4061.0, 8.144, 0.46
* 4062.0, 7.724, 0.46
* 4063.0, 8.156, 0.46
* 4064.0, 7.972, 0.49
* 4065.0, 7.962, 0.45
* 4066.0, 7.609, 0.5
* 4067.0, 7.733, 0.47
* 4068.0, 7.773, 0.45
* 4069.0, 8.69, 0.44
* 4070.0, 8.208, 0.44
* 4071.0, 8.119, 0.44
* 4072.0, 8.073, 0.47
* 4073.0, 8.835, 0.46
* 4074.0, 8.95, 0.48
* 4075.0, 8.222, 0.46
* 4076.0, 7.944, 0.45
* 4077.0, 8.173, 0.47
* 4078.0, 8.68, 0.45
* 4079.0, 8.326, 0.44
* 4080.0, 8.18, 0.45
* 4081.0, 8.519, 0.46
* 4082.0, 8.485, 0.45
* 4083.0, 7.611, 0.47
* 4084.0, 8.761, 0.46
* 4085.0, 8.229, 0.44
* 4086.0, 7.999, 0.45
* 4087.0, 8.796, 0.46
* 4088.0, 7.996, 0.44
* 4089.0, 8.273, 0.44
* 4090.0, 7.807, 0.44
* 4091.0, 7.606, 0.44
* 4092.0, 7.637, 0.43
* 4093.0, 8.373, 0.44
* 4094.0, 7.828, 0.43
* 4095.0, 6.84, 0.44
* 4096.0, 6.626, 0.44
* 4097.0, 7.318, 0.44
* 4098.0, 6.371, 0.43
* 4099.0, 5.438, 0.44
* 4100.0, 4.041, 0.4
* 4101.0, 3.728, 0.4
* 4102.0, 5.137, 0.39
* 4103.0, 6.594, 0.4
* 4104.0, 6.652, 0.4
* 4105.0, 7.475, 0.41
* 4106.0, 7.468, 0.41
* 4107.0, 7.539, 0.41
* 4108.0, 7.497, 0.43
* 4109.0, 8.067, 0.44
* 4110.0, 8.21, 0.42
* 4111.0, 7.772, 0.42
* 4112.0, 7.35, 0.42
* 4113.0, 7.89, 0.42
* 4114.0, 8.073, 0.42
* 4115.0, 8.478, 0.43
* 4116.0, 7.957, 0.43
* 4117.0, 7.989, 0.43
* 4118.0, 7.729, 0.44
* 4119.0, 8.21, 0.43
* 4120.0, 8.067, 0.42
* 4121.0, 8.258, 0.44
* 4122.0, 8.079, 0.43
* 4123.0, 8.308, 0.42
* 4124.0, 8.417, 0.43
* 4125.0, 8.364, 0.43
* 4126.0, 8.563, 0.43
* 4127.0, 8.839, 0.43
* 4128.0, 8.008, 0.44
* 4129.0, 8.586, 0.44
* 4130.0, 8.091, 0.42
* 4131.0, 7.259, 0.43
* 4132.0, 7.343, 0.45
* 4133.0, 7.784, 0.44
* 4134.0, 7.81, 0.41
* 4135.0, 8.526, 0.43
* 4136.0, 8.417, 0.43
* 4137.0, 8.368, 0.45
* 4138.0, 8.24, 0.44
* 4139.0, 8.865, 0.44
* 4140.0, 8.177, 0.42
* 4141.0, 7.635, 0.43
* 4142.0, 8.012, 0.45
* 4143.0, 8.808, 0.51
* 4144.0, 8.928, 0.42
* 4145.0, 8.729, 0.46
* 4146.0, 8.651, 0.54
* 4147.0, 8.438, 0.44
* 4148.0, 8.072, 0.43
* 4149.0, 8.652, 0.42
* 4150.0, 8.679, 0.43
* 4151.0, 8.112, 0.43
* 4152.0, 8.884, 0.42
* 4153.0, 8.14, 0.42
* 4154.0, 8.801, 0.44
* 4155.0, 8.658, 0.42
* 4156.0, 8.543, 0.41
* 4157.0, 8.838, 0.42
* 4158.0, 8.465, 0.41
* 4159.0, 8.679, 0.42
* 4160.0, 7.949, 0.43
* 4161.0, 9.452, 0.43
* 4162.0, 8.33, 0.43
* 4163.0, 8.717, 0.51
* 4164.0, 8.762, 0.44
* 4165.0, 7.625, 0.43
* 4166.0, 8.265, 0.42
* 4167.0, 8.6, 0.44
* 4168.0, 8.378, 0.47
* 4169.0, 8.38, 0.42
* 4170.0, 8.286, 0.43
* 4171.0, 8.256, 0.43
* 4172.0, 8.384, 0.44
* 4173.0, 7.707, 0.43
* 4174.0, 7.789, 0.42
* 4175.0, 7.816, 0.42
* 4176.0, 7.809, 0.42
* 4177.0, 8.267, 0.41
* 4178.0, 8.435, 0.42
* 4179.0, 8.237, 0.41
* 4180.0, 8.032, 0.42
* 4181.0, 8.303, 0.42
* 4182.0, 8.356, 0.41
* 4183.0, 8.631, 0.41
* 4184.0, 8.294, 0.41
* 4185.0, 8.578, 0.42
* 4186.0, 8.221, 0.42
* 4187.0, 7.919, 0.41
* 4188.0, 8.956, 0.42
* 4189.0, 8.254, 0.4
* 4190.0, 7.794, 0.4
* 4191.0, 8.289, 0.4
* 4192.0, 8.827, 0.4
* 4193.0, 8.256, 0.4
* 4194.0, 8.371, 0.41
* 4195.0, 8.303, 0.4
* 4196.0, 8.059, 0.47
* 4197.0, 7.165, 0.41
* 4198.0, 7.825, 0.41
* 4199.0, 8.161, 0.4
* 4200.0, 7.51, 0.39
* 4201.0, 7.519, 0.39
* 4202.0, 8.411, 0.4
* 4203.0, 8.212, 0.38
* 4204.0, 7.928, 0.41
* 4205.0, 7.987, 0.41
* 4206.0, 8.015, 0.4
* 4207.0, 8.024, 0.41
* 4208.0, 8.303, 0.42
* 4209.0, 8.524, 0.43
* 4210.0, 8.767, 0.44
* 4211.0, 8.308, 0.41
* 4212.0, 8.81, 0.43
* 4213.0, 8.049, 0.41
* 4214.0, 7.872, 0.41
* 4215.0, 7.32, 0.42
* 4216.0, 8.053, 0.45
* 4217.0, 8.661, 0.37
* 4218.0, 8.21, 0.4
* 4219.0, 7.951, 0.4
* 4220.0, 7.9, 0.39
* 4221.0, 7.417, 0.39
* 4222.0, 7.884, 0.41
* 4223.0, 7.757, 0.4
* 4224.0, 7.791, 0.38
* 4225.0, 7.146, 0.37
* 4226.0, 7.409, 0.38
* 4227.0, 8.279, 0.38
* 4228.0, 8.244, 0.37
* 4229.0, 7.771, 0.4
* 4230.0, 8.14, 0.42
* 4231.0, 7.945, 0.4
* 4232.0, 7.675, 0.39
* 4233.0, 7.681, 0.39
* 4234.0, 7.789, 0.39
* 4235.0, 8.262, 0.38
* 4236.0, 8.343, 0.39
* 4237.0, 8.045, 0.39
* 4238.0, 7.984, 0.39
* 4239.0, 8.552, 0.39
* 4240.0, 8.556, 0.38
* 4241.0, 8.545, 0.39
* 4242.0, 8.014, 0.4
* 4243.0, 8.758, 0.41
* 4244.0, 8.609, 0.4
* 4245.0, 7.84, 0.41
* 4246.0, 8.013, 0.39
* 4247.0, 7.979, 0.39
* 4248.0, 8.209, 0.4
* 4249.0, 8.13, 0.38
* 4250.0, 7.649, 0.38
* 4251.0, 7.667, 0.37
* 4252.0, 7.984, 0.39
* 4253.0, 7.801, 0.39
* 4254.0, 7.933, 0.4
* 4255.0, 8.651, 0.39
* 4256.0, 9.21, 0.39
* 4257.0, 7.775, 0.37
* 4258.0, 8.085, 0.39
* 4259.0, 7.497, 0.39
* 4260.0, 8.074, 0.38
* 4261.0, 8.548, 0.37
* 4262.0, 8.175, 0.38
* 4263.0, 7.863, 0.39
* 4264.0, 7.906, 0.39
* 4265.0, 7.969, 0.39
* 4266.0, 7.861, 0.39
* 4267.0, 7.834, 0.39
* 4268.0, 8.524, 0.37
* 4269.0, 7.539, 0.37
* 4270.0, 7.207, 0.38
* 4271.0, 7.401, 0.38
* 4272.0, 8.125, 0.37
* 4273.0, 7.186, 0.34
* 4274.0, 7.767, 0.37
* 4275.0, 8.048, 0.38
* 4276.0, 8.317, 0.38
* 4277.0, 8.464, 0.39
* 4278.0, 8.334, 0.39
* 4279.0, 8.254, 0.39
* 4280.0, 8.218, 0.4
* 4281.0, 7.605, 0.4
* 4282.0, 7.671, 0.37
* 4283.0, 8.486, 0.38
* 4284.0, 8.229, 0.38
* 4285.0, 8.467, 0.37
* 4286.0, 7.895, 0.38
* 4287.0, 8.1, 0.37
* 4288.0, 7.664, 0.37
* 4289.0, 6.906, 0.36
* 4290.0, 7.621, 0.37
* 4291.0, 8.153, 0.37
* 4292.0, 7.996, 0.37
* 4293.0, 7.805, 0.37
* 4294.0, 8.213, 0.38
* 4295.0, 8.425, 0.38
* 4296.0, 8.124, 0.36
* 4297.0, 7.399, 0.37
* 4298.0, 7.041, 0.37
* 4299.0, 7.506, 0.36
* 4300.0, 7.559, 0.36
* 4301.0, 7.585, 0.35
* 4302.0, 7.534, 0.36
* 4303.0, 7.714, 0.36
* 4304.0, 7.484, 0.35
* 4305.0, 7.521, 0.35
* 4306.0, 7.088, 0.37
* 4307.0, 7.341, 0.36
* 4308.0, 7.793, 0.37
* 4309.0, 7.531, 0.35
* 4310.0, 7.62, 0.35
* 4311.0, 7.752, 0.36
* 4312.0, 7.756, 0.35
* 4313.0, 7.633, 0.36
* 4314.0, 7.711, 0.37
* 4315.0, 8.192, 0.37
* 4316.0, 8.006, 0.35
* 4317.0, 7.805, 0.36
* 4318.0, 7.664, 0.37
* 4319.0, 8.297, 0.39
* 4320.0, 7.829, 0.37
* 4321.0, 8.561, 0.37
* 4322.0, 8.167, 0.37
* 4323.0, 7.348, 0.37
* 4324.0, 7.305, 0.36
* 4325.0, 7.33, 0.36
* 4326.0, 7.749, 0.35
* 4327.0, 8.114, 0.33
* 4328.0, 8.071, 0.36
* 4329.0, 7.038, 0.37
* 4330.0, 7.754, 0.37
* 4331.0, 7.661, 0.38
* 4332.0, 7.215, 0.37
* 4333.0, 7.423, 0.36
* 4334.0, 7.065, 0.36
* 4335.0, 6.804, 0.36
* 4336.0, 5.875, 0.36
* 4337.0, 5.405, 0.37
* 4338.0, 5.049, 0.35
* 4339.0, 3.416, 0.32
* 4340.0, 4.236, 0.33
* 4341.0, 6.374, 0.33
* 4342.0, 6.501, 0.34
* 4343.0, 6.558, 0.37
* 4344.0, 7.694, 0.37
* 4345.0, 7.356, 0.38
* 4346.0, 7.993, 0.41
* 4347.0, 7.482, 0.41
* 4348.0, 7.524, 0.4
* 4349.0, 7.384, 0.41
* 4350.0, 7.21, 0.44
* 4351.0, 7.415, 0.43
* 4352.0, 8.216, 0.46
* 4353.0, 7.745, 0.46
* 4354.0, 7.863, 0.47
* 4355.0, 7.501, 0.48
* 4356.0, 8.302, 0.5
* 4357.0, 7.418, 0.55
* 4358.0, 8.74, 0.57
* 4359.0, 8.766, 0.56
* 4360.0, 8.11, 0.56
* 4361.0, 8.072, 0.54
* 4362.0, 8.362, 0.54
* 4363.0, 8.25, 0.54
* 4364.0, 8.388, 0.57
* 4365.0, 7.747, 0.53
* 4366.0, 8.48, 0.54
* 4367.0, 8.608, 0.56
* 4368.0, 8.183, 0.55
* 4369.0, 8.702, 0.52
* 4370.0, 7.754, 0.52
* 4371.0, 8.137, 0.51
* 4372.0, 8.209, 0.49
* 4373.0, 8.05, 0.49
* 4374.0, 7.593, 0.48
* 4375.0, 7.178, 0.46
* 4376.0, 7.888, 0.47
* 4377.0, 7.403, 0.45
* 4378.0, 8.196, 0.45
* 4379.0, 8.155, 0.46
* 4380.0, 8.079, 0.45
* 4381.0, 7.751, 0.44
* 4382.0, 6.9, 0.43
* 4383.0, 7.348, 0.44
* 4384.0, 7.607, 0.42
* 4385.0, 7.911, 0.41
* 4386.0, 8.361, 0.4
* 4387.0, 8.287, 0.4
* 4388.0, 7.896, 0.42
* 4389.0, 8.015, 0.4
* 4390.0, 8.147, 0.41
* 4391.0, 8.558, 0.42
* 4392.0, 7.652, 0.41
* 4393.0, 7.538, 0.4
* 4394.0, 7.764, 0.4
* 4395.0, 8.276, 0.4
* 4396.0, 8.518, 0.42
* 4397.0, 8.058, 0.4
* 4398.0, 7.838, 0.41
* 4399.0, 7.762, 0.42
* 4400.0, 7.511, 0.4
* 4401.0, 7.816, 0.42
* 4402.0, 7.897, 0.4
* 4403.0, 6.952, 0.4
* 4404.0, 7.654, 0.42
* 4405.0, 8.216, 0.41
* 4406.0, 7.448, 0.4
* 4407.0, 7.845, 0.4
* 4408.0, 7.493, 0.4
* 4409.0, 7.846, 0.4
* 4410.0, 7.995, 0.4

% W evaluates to -0.8 Angstrom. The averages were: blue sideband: 8.21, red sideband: 8.11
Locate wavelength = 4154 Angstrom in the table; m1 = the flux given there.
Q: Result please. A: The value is 8.801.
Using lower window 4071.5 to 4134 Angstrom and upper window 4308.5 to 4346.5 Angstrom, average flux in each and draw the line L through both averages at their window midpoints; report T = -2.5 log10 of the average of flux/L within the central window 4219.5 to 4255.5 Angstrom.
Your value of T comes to -0.08 mag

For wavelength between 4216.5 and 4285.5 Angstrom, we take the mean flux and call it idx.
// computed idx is 8.03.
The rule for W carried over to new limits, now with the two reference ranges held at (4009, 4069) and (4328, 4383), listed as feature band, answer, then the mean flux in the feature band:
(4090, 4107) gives 3.2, 6.64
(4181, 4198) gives -0.8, 8.26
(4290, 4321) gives -0.6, 7.75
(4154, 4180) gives -1.2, 8.35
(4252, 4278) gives -1.0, 8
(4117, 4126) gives -0.1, 8.19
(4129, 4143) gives -0.1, 8.09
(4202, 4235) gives -0.7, 8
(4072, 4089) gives -0.3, 8.35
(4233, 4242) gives -0.5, 8.21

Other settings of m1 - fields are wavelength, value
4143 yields 8.808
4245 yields 7.84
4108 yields 7.497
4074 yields 8.95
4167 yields 8.6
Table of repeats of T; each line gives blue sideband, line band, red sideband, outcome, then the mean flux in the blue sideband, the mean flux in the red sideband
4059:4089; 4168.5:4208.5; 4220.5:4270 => -0.01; 8.19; 8.02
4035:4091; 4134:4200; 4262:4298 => -0.03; 8.23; 7.92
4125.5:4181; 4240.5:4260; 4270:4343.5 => -0.04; 8.33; 7.5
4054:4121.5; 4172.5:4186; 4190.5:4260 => -0.03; 7.76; 8.07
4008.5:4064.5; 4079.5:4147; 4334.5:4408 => 0.05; 8.33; 7.61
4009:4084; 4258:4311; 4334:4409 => 0.00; 8.31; 7.61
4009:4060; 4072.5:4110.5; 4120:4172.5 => 0.11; 8.37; 8.37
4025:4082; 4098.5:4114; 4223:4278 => 0.21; 8.26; 8.01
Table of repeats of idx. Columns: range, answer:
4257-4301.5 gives 7.9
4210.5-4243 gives 8.02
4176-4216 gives 8.18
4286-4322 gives 7.75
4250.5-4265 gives 8.08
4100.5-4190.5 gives 8.12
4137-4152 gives 8.44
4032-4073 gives 8.23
